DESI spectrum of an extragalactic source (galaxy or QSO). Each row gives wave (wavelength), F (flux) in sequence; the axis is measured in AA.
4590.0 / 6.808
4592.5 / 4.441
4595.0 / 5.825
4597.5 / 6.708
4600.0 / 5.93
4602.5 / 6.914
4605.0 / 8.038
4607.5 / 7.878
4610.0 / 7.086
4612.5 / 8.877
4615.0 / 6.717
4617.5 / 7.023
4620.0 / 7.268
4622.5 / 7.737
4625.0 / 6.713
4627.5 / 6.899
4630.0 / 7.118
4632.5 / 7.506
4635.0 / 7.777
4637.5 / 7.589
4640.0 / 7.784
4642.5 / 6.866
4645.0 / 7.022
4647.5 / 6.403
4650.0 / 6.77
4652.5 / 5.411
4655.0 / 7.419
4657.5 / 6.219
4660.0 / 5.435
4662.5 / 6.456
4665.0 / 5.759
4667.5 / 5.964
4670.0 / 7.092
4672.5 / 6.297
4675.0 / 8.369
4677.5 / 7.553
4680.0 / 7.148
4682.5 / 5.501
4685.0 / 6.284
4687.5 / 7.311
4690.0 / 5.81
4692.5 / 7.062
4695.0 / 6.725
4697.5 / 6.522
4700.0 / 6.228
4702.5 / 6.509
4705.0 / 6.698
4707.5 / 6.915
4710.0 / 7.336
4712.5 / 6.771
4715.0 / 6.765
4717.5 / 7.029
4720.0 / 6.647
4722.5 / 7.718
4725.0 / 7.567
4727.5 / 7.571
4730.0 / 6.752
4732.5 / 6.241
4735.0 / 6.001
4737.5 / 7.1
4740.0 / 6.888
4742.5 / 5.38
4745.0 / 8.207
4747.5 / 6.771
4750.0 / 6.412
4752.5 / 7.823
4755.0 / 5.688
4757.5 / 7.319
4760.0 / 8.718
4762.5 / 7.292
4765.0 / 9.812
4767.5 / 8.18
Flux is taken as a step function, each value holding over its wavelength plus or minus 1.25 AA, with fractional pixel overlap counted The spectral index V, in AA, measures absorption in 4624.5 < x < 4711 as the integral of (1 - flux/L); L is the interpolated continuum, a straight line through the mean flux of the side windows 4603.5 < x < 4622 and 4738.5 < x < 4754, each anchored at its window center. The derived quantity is 6.28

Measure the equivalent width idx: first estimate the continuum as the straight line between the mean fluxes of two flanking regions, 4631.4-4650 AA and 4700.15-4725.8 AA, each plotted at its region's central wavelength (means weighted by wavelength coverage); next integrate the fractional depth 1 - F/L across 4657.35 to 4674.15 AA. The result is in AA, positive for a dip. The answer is 2.2 AA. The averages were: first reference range 7.24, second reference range 6.95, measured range 6.22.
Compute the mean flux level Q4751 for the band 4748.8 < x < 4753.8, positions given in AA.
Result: 7.11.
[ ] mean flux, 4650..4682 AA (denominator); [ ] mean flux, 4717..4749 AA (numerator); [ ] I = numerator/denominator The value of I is 1.05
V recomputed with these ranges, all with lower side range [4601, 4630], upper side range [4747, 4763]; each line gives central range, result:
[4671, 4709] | 2.7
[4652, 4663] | 1.6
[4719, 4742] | 0.9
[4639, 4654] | 1.2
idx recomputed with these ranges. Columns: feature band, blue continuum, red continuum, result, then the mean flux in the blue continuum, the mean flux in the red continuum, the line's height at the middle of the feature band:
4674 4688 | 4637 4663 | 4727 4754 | -0.6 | 6.65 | 6.8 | 6.7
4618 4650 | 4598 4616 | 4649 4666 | -2.3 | 7.33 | 6.21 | 6.73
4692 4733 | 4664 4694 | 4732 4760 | -0.9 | 6.69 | 6.81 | 6.75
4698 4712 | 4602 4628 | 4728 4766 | 0.9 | 7.4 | 7.09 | 7.19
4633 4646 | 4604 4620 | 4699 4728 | 0.0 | 7.57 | 6.97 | 7.41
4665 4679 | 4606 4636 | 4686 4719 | 0.1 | 7.39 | 6.74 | 6.98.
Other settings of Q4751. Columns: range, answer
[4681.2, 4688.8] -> 6.37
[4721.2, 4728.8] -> 7.61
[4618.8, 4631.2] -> 7.15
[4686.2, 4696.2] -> 6.72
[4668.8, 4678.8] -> 7.33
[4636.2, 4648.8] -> 7.13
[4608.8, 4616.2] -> 7.57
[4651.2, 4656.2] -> 6.41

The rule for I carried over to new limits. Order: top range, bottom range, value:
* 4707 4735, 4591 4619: 1.02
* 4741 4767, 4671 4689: 1.07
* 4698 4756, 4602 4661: 0.96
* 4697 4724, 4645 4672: 1.08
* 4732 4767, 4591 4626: 1.03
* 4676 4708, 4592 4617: 0.96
